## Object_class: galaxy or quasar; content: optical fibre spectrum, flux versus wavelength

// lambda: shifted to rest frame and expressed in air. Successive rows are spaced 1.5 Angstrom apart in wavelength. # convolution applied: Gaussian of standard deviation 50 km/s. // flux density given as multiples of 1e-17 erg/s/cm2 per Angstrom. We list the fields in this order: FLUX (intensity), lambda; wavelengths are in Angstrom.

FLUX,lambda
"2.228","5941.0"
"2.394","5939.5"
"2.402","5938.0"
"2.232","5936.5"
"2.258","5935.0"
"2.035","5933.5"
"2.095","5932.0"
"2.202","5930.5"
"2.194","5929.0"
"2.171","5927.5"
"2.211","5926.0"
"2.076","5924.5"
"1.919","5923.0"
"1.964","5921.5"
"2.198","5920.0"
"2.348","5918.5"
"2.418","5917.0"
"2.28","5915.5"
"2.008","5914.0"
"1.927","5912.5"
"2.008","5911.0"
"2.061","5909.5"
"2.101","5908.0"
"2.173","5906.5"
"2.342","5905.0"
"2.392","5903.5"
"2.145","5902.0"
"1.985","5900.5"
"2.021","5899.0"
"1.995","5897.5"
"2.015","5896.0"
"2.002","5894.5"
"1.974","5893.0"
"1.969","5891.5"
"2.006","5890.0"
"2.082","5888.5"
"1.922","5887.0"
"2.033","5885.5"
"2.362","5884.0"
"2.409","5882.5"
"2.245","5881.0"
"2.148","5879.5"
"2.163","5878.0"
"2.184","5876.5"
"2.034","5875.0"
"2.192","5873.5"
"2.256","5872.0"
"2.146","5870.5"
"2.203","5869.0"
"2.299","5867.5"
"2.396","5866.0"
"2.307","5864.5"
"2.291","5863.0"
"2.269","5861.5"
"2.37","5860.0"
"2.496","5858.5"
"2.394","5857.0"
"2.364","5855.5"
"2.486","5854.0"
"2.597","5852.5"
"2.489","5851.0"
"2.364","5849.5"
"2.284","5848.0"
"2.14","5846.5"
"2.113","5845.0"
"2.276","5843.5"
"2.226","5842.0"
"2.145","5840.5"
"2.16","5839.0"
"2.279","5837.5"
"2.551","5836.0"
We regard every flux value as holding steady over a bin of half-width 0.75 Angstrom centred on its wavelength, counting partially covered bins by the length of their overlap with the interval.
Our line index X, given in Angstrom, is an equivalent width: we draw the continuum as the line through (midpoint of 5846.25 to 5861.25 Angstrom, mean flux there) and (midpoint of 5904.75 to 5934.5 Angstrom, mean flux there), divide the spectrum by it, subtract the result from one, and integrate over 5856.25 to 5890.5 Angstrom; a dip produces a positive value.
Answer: 1.4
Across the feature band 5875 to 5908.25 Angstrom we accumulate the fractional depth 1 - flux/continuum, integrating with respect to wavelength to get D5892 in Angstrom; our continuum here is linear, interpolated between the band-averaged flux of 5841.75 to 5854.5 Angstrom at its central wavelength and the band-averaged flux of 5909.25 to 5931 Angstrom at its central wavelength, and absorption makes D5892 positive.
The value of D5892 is 1.4 Angstrom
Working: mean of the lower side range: 2.33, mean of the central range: 2.12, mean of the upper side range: 2.13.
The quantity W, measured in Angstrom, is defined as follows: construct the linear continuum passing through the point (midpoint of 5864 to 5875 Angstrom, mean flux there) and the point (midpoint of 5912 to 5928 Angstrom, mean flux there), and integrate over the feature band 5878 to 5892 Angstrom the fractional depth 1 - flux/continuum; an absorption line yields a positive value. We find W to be 0.5 Angstrom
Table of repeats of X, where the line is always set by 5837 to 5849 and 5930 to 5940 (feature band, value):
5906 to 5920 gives 0.5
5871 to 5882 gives 0.2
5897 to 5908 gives 0.3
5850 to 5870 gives -1.5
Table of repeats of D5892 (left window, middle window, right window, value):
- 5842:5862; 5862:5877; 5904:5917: 0.37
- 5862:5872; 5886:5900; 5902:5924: 1.30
